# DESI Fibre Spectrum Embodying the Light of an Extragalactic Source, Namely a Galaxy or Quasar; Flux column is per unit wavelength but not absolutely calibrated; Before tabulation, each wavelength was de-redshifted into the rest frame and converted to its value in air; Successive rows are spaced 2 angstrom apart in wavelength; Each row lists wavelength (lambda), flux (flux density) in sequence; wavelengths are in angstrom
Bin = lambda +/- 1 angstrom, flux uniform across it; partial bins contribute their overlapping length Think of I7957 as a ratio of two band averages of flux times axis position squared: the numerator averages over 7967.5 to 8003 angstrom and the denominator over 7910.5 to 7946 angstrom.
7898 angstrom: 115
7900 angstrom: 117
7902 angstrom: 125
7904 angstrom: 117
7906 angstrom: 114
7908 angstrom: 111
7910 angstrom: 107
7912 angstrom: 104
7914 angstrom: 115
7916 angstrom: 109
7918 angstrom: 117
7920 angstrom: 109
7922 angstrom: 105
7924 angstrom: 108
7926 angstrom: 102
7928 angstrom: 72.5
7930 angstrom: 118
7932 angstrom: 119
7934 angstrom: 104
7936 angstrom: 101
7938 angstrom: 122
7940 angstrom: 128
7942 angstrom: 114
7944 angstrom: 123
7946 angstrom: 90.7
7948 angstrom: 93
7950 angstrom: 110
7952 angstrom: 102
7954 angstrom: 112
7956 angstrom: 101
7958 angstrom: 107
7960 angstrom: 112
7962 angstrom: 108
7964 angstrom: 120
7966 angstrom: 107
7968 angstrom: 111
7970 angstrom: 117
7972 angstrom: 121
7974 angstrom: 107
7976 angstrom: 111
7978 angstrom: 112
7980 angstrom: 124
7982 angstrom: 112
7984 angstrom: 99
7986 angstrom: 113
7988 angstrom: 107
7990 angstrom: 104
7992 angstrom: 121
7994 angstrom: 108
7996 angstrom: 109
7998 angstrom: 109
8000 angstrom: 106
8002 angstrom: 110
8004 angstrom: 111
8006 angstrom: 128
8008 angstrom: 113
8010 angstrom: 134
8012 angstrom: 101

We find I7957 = 1.03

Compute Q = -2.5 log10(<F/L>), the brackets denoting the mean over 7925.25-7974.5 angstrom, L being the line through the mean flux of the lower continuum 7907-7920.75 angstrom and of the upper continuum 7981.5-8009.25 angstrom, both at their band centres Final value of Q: 0.02 mag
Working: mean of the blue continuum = 110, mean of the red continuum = 111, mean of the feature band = 109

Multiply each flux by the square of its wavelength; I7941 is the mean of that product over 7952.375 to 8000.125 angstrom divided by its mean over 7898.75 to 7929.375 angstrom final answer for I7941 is 1.03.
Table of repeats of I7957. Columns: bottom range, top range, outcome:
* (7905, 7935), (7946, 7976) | 1.02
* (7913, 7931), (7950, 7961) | 1.02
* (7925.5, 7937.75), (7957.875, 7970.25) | 1.08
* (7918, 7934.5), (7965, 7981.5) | 1.09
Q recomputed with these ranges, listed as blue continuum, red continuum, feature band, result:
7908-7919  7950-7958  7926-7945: -0.029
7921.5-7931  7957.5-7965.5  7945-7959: 0.068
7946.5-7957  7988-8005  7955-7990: -0.049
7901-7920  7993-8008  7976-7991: 0.017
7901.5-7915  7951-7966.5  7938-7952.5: 0.000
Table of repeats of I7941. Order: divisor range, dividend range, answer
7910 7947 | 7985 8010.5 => 1.05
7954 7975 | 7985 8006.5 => 1.01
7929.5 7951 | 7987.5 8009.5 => 1.02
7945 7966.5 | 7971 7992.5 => 1.06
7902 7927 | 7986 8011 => 1.05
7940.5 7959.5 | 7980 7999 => 1.04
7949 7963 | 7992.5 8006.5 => 1.05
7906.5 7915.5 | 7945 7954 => 0.93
